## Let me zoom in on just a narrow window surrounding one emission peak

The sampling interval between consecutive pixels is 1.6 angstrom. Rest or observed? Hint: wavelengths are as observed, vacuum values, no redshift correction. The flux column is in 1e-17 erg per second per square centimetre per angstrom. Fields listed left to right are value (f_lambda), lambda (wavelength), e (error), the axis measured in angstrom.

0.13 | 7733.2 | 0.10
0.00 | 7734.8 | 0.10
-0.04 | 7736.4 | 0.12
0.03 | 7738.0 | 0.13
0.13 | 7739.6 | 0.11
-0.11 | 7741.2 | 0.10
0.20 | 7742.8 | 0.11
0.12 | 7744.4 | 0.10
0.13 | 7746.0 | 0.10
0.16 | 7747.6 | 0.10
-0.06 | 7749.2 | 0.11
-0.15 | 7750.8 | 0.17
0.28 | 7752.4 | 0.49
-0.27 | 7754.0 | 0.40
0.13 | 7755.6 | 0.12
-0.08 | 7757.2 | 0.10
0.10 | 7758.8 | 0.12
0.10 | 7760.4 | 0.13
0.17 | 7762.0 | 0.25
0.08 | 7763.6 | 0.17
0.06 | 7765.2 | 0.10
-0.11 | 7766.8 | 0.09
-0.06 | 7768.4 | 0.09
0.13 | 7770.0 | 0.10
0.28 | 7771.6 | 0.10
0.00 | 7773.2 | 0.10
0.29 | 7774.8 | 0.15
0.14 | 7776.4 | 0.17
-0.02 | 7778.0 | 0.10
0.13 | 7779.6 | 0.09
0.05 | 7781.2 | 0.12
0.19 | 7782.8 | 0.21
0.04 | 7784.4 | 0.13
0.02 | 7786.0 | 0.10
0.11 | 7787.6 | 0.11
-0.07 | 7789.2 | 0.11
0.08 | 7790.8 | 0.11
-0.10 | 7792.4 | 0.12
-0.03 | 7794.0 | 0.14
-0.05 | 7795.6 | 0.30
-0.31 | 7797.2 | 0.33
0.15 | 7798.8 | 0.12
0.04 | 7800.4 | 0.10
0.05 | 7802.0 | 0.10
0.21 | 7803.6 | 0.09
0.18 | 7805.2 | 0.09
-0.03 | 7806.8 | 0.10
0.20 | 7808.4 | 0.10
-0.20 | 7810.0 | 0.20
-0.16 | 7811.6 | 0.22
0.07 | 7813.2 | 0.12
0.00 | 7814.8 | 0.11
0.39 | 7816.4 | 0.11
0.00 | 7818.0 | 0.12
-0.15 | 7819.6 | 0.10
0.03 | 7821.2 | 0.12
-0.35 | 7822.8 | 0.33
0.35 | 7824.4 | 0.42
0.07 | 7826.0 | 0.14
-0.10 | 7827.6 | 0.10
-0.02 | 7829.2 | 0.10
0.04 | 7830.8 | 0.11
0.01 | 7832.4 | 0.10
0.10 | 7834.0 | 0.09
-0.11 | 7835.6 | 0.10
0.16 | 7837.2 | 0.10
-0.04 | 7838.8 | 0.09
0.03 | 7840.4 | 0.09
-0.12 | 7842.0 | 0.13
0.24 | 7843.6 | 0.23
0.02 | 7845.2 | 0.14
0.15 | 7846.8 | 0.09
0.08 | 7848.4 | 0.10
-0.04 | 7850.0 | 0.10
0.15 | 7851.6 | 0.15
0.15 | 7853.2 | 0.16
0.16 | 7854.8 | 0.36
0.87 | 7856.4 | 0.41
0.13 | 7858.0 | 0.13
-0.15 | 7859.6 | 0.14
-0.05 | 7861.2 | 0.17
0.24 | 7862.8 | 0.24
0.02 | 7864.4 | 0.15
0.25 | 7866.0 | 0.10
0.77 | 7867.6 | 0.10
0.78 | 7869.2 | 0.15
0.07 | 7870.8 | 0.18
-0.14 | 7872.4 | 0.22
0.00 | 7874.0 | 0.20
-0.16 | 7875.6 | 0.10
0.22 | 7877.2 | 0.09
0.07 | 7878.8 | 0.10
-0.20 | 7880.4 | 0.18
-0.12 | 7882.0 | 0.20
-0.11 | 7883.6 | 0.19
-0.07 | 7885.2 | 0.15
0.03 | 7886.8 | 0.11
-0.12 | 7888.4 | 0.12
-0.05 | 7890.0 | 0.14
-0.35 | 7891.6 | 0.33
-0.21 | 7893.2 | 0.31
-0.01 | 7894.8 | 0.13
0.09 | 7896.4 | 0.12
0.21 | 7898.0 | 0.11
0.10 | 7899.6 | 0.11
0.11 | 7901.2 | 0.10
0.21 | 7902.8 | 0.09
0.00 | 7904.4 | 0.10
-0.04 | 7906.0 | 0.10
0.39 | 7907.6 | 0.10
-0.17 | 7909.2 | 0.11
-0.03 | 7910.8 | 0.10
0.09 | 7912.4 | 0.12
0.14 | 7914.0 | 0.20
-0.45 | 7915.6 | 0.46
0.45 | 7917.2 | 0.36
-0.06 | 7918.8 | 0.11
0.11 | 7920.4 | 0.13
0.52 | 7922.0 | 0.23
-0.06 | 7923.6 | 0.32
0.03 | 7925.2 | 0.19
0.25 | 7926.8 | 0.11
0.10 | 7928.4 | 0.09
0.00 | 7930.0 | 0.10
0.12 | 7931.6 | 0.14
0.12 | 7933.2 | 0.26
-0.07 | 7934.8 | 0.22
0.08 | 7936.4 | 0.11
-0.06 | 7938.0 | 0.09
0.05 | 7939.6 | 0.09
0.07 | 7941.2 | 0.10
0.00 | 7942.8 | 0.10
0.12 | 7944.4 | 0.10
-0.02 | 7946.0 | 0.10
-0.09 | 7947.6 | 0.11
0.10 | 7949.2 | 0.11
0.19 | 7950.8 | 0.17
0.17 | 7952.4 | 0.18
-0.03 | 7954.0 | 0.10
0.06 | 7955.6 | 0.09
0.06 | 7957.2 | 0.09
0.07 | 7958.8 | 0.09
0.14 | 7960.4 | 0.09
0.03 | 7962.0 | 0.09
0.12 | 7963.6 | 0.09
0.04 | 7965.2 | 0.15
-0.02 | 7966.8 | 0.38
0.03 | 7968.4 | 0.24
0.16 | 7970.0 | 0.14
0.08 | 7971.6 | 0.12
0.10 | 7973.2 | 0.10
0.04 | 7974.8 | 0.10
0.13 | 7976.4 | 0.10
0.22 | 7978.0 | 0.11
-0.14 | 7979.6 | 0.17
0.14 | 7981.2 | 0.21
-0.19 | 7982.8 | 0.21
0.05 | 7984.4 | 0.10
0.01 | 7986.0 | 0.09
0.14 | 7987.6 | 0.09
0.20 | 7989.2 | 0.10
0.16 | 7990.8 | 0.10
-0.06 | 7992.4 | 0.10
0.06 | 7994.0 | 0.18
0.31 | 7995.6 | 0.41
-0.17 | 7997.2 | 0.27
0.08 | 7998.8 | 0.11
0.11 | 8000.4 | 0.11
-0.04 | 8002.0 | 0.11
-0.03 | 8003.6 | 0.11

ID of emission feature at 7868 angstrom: H-gamma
